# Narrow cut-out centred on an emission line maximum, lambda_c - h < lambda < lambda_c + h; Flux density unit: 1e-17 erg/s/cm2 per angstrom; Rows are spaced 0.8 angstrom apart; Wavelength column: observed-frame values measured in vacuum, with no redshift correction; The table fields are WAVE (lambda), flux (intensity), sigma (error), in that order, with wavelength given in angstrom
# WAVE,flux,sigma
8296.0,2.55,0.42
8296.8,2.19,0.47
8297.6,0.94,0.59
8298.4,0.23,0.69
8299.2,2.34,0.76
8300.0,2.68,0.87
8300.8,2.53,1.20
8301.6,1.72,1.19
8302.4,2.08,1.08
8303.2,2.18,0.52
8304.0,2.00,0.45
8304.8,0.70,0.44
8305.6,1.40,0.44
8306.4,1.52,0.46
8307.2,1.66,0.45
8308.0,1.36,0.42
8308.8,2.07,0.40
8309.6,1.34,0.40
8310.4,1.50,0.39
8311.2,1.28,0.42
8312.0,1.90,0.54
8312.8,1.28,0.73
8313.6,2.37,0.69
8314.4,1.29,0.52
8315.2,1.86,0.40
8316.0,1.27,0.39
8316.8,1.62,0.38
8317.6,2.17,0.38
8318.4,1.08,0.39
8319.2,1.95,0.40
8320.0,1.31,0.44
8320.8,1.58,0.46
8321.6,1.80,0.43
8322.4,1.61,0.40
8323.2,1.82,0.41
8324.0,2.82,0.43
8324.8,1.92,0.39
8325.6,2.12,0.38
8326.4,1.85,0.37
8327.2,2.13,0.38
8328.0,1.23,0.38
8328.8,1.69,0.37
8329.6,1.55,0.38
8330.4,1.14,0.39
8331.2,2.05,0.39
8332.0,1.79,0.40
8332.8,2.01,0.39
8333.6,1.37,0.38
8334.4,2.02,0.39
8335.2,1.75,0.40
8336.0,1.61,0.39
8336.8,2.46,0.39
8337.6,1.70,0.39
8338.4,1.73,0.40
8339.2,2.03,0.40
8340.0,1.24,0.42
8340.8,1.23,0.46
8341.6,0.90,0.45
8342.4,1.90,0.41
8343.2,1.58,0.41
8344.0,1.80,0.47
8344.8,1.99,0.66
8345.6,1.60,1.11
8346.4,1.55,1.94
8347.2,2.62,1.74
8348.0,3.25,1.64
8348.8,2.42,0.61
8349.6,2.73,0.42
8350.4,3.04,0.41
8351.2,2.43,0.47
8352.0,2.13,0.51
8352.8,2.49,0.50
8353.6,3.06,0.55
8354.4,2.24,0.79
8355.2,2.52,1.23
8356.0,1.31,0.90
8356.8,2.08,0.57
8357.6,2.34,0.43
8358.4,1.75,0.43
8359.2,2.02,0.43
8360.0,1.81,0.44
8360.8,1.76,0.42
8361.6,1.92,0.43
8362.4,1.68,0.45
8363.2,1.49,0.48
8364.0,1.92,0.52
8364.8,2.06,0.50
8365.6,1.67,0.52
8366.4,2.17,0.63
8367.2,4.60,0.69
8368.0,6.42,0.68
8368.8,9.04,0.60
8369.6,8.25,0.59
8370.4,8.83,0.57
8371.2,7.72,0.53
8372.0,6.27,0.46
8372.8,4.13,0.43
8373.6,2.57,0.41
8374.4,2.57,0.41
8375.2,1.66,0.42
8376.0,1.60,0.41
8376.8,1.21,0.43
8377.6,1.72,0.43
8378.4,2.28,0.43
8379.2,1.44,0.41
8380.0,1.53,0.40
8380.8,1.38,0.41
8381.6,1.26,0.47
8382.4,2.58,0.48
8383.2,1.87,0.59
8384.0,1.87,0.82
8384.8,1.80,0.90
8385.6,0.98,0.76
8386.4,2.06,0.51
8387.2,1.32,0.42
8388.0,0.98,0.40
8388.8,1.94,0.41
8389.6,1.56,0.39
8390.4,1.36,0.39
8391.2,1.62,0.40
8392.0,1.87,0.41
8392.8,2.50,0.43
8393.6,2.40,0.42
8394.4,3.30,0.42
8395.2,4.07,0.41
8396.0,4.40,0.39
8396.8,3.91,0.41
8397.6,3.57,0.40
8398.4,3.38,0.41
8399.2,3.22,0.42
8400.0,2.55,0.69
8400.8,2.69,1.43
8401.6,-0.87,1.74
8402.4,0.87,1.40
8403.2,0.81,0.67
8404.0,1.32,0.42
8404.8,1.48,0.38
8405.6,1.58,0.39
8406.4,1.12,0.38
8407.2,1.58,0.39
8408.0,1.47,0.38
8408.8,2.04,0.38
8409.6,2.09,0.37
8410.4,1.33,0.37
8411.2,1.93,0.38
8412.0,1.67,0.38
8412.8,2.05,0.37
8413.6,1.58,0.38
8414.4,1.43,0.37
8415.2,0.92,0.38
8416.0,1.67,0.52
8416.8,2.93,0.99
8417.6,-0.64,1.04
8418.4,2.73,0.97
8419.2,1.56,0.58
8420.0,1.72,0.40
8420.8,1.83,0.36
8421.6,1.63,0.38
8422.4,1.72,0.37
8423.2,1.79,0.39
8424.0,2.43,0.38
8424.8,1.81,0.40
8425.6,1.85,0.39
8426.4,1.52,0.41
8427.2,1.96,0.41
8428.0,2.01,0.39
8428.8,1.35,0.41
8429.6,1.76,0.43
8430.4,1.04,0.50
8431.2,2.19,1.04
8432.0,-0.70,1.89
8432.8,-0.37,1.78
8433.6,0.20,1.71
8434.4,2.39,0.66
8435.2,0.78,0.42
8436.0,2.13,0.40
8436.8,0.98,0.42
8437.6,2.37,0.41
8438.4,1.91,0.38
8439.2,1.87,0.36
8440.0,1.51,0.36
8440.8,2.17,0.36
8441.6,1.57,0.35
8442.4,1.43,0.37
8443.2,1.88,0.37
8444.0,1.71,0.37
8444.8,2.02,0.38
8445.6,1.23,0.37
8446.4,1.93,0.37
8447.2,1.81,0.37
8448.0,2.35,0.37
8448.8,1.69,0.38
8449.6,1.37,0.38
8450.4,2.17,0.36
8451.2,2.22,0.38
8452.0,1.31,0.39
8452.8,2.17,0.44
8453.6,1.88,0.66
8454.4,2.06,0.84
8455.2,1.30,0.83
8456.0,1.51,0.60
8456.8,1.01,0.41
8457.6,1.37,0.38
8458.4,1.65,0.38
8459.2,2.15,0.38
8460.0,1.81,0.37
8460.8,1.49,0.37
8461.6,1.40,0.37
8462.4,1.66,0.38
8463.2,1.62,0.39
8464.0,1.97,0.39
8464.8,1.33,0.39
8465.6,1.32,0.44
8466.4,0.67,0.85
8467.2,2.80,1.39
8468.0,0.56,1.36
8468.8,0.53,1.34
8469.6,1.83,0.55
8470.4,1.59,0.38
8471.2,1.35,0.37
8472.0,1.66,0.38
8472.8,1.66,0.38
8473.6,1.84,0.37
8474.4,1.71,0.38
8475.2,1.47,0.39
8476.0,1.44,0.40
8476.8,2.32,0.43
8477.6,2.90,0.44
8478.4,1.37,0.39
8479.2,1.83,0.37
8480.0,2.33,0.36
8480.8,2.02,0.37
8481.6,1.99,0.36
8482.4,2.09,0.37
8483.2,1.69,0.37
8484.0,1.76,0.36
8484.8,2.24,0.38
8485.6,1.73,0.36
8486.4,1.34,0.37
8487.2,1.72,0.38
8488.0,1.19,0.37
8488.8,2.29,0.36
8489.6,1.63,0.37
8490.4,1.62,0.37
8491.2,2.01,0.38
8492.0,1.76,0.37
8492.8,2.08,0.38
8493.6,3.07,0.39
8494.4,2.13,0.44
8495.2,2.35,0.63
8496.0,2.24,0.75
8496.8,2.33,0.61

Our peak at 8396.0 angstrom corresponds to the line [N II] 6583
